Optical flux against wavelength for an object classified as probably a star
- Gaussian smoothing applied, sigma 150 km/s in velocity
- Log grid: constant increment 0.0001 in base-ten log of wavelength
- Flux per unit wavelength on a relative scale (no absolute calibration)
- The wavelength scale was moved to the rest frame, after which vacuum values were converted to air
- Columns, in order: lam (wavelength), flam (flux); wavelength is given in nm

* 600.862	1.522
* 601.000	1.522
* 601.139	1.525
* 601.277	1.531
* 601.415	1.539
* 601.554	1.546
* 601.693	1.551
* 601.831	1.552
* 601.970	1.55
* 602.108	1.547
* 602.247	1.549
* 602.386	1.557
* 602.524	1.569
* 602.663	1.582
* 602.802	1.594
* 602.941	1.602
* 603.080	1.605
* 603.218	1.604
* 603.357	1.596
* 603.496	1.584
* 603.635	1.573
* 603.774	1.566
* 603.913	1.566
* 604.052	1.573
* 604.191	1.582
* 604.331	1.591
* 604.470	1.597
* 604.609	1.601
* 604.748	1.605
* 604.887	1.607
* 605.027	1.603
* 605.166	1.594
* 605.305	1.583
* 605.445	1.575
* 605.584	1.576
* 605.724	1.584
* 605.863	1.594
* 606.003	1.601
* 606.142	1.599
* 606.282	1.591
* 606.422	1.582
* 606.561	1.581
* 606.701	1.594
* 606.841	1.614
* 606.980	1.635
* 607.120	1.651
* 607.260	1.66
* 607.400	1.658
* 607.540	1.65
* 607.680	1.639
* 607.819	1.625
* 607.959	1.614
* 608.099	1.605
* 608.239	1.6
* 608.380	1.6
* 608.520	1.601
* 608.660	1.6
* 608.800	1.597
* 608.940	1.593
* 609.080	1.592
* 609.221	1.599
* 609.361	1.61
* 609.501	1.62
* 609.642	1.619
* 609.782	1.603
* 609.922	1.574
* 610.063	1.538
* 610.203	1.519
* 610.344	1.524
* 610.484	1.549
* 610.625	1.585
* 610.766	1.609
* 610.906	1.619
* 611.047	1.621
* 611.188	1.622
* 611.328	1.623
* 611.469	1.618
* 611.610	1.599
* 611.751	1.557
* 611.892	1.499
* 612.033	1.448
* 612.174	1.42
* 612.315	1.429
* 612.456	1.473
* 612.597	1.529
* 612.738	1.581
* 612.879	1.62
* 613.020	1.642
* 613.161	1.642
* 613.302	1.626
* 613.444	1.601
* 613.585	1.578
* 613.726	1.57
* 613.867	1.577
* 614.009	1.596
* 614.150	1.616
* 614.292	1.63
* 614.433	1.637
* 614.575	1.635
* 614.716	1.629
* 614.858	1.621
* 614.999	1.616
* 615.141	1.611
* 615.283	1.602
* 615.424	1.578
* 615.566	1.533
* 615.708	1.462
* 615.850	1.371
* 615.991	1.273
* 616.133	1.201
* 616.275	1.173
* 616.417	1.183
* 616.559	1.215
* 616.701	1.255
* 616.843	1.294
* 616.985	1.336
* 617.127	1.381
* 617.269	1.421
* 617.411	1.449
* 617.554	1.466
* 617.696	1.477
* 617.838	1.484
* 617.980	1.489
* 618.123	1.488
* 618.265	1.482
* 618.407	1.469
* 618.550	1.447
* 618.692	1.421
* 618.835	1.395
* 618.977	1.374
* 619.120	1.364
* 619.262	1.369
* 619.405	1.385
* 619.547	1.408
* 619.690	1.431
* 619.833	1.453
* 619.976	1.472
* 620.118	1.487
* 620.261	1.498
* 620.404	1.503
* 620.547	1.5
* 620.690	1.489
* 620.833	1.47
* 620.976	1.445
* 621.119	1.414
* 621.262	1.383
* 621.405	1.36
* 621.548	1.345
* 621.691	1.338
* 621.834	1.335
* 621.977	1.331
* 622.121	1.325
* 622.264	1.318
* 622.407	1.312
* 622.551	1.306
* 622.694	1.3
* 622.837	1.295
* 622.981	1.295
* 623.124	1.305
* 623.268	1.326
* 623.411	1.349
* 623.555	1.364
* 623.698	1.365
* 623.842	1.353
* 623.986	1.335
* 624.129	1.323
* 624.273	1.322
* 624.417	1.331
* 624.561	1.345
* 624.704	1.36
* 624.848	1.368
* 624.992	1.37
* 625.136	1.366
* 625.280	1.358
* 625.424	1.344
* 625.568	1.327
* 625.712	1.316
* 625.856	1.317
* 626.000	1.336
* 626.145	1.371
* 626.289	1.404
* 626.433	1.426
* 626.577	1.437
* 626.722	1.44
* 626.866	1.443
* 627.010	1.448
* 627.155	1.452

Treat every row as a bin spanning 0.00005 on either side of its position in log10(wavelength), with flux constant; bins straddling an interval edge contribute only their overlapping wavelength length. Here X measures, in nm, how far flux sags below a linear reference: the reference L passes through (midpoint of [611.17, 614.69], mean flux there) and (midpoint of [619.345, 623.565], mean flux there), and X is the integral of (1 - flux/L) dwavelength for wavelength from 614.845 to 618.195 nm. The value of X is 0.19 nm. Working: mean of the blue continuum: 1.57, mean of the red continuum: 1.38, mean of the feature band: 1.41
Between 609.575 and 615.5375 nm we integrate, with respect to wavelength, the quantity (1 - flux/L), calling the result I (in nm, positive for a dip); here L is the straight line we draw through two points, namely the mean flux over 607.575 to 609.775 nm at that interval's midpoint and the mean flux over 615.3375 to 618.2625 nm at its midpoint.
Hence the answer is -0.33 nm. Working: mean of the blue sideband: 1.61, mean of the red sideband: 1.38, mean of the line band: 1.58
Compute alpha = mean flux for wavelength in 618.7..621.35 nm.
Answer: 1.43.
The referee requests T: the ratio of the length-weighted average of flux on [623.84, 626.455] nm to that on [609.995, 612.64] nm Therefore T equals 0.87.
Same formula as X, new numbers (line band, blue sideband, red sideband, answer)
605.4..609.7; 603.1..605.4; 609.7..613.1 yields -0.09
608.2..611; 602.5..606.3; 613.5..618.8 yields -0.10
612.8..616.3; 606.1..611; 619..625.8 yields -0.11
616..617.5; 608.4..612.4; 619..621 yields 0.20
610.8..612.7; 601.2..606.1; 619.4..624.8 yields -0.07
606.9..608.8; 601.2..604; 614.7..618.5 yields -0.14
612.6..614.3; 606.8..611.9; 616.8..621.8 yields -0.08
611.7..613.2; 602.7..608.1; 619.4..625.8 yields -0.02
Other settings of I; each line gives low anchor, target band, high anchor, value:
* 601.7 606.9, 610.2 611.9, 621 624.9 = -0.10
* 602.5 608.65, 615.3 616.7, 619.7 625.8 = 0.12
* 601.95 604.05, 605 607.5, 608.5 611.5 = -0.03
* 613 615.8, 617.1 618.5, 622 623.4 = 0.02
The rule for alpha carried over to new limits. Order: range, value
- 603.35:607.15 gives 1.59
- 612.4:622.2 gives 1.46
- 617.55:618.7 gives 1.47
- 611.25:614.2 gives 1.56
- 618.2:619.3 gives 1.42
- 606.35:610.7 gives 1.6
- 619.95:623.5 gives 1.38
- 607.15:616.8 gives 1.55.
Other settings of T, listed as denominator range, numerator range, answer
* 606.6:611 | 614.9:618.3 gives 0.88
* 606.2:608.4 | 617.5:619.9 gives 0.89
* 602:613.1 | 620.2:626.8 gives 0.86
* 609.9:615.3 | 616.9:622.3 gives 0.90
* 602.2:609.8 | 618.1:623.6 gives 0.87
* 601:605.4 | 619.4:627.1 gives 0.87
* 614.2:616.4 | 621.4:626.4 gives 0.89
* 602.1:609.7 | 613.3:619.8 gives 0.91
